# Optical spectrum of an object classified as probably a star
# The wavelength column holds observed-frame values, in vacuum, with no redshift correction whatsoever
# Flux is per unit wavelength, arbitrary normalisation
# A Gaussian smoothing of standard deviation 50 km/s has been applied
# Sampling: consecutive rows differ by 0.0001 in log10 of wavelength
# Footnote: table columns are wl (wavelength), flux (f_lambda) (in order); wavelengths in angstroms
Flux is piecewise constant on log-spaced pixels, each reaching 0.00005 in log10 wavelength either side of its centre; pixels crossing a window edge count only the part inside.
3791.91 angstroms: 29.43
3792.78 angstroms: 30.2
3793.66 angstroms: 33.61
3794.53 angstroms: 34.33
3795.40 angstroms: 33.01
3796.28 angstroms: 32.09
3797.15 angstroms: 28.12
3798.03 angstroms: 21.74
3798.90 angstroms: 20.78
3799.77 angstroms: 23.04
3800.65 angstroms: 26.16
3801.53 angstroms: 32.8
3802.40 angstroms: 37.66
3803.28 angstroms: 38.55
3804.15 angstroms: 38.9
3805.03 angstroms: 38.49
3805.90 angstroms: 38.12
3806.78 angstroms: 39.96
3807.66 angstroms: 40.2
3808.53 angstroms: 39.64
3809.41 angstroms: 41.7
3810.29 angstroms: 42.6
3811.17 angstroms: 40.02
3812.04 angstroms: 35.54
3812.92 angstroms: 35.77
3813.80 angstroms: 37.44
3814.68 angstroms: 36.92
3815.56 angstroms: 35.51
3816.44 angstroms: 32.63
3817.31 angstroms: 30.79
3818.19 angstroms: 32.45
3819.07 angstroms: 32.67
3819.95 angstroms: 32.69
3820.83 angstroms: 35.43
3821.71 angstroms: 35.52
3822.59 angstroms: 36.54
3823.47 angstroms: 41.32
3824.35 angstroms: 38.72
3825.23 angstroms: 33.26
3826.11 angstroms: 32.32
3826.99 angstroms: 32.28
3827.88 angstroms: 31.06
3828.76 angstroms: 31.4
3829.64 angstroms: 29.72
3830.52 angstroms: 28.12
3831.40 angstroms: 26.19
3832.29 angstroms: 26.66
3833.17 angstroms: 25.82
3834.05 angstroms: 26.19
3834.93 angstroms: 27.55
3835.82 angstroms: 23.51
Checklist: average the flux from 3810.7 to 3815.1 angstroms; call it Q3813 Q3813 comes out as 37.2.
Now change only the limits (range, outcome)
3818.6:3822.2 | 34.1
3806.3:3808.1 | 40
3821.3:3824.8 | 38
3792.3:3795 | 32.7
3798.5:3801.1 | 23.3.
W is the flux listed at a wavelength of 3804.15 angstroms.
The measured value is 38.9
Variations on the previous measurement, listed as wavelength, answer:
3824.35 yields 38.72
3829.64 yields 29.72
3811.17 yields 40.02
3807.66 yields 40.2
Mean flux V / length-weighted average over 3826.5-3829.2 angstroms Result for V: 31.5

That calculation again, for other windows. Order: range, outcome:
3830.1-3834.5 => 26.6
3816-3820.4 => 32.3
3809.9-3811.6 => 41.2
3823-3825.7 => 37.7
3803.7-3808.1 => 39.2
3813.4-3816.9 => 35.6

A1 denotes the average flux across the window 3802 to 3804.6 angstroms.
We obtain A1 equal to 38.3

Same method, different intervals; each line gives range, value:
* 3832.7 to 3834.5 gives 26.1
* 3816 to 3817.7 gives 31.9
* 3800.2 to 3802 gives 29.6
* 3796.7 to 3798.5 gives 25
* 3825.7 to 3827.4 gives 32.3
